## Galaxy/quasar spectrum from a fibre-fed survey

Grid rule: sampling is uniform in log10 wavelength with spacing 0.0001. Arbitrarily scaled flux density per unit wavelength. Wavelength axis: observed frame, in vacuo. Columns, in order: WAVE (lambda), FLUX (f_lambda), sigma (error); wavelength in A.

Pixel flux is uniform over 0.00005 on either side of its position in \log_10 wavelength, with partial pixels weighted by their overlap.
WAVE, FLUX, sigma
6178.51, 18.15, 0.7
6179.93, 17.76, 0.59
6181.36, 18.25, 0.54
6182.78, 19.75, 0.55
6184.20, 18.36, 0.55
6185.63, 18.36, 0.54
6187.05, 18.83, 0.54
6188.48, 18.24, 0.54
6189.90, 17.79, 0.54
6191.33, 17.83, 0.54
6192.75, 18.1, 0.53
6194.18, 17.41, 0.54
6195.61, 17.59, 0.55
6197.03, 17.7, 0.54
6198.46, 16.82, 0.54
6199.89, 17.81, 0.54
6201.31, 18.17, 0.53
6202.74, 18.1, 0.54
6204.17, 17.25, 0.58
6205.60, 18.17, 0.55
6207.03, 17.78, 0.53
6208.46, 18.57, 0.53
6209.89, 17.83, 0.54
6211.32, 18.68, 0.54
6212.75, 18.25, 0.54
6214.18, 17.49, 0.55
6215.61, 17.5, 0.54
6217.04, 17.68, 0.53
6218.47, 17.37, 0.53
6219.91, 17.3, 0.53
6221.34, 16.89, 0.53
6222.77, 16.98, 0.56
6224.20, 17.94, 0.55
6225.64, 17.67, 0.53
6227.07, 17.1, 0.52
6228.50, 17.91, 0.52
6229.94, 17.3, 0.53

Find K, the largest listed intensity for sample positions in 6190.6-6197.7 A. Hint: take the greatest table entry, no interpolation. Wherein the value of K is 18.1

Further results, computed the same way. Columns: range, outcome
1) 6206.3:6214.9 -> 18.68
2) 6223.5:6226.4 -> 17.94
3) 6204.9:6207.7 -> 18.17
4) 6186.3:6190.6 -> 18.83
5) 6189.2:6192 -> 17.83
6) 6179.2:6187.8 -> 19.75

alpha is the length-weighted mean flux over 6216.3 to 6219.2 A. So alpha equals 17.5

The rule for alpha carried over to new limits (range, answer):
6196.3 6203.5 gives 17.7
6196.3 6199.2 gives 17.3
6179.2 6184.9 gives 18.5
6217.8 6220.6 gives 17.3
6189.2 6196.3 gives 17.7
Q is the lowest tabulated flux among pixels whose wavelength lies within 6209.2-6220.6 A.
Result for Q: 17.3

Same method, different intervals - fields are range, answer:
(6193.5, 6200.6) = 16.82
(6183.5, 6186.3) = 18.36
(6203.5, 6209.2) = 17.25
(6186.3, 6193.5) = 17.79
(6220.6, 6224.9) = 16.89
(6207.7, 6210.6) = 17.83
